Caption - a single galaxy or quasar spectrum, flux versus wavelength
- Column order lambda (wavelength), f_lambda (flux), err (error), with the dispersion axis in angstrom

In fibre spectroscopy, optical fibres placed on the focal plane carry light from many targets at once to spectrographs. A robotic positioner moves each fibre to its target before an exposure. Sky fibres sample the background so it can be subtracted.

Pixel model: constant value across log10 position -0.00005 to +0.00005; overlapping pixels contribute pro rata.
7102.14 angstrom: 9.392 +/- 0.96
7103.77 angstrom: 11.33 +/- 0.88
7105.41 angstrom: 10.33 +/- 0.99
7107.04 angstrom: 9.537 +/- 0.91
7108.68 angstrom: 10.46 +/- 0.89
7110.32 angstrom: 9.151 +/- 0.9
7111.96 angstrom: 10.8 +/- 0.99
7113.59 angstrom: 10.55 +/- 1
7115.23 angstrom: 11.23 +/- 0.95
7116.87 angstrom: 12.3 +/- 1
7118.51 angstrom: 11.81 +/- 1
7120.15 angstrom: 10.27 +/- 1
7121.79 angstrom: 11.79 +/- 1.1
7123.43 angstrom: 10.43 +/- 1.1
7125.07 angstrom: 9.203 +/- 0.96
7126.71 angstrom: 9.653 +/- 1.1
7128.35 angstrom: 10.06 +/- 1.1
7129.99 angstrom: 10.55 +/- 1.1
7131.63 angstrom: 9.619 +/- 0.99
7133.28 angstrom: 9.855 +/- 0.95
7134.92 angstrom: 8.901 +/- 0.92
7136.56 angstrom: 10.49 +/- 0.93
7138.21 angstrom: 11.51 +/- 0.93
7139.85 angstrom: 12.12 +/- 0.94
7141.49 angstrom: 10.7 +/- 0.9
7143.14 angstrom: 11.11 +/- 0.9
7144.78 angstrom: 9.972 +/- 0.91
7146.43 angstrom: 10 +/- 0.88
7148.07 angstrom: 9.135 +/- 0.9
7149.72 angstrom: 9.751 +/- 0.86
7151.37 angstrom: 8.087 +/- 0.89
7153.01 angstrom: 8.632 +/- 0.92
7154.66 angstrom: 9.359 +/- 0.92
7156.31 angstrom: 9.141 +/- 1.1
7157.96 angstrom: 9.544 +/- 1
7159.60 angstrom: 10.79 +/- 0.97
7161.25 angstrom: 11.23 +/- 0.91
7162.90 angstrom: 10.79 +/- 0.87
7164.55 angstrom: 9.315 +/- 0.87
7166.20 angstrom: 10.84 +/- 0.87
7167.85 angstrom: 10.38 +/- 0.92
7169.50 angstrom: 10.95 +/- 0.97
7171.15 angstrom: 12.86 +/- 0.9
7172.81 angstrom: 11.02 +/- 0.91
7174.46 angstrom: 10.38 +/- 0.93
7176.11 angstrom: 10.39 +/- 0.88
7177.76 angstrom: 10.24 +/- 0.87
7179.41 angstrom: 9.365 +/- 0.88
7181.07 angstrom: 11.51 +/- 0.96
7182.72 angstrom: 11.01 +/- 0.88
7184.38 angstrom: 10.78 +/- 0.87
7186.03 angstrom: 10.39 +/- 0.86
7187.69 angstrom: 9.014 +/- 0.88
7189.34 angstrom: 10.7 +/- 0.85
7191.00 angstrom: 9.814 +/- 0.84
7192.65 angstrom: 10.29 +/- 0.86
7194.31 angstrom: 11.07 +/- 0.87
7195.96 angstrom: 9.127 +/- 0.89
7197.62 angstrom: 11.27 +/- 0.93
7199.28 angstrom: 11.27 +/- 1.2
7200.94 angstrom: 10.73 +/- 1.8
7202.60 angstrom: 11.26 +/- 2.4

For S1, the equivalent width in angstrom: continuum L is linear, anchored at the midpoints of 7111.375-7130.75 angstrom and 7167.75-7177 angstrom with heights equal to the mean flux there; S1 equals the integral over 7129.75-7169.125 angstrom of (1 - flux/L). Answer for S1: 2.96 angstrom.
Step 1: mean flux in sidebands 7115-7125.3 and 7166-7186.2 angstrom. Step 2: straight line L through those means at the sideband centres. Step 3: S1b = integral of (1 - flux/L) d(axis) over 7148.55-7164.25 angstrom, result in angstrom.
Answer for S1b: 1.8 angstrom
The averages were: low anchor 11.1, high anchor 10.8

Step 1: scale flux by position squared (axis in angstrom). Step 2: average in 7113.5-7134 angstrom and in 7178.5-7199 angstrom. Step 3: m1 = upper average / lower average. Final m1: 1.0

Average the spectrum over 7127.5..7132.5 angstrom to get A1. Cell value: 10.1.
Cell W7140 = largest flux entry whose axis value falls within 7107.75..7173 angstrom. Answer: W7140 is 12.86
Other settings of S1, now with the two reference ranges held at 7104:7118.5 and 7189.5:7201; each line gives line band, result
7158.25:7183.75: -0.4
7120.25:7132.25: 0.5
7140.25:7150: 0.3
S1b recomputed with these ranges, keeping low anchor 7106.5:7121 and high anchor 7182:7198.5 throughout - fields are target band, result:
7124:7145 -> 0.6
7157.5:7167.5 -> 0.0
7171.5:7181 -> -0.1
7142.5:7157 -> 1.5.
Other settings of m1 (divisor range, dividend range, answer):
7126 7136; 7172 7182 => 1.09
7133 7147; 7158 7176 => 1.03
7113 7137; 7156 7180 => 1.02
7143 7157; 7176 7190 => 1.12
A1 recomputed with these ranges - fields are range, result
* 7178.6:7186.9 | 10.6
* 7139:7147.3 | 10.8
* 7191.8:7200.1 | 10.6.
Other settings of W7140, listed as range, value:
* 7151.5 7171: 11.23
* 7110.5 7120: 12.3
